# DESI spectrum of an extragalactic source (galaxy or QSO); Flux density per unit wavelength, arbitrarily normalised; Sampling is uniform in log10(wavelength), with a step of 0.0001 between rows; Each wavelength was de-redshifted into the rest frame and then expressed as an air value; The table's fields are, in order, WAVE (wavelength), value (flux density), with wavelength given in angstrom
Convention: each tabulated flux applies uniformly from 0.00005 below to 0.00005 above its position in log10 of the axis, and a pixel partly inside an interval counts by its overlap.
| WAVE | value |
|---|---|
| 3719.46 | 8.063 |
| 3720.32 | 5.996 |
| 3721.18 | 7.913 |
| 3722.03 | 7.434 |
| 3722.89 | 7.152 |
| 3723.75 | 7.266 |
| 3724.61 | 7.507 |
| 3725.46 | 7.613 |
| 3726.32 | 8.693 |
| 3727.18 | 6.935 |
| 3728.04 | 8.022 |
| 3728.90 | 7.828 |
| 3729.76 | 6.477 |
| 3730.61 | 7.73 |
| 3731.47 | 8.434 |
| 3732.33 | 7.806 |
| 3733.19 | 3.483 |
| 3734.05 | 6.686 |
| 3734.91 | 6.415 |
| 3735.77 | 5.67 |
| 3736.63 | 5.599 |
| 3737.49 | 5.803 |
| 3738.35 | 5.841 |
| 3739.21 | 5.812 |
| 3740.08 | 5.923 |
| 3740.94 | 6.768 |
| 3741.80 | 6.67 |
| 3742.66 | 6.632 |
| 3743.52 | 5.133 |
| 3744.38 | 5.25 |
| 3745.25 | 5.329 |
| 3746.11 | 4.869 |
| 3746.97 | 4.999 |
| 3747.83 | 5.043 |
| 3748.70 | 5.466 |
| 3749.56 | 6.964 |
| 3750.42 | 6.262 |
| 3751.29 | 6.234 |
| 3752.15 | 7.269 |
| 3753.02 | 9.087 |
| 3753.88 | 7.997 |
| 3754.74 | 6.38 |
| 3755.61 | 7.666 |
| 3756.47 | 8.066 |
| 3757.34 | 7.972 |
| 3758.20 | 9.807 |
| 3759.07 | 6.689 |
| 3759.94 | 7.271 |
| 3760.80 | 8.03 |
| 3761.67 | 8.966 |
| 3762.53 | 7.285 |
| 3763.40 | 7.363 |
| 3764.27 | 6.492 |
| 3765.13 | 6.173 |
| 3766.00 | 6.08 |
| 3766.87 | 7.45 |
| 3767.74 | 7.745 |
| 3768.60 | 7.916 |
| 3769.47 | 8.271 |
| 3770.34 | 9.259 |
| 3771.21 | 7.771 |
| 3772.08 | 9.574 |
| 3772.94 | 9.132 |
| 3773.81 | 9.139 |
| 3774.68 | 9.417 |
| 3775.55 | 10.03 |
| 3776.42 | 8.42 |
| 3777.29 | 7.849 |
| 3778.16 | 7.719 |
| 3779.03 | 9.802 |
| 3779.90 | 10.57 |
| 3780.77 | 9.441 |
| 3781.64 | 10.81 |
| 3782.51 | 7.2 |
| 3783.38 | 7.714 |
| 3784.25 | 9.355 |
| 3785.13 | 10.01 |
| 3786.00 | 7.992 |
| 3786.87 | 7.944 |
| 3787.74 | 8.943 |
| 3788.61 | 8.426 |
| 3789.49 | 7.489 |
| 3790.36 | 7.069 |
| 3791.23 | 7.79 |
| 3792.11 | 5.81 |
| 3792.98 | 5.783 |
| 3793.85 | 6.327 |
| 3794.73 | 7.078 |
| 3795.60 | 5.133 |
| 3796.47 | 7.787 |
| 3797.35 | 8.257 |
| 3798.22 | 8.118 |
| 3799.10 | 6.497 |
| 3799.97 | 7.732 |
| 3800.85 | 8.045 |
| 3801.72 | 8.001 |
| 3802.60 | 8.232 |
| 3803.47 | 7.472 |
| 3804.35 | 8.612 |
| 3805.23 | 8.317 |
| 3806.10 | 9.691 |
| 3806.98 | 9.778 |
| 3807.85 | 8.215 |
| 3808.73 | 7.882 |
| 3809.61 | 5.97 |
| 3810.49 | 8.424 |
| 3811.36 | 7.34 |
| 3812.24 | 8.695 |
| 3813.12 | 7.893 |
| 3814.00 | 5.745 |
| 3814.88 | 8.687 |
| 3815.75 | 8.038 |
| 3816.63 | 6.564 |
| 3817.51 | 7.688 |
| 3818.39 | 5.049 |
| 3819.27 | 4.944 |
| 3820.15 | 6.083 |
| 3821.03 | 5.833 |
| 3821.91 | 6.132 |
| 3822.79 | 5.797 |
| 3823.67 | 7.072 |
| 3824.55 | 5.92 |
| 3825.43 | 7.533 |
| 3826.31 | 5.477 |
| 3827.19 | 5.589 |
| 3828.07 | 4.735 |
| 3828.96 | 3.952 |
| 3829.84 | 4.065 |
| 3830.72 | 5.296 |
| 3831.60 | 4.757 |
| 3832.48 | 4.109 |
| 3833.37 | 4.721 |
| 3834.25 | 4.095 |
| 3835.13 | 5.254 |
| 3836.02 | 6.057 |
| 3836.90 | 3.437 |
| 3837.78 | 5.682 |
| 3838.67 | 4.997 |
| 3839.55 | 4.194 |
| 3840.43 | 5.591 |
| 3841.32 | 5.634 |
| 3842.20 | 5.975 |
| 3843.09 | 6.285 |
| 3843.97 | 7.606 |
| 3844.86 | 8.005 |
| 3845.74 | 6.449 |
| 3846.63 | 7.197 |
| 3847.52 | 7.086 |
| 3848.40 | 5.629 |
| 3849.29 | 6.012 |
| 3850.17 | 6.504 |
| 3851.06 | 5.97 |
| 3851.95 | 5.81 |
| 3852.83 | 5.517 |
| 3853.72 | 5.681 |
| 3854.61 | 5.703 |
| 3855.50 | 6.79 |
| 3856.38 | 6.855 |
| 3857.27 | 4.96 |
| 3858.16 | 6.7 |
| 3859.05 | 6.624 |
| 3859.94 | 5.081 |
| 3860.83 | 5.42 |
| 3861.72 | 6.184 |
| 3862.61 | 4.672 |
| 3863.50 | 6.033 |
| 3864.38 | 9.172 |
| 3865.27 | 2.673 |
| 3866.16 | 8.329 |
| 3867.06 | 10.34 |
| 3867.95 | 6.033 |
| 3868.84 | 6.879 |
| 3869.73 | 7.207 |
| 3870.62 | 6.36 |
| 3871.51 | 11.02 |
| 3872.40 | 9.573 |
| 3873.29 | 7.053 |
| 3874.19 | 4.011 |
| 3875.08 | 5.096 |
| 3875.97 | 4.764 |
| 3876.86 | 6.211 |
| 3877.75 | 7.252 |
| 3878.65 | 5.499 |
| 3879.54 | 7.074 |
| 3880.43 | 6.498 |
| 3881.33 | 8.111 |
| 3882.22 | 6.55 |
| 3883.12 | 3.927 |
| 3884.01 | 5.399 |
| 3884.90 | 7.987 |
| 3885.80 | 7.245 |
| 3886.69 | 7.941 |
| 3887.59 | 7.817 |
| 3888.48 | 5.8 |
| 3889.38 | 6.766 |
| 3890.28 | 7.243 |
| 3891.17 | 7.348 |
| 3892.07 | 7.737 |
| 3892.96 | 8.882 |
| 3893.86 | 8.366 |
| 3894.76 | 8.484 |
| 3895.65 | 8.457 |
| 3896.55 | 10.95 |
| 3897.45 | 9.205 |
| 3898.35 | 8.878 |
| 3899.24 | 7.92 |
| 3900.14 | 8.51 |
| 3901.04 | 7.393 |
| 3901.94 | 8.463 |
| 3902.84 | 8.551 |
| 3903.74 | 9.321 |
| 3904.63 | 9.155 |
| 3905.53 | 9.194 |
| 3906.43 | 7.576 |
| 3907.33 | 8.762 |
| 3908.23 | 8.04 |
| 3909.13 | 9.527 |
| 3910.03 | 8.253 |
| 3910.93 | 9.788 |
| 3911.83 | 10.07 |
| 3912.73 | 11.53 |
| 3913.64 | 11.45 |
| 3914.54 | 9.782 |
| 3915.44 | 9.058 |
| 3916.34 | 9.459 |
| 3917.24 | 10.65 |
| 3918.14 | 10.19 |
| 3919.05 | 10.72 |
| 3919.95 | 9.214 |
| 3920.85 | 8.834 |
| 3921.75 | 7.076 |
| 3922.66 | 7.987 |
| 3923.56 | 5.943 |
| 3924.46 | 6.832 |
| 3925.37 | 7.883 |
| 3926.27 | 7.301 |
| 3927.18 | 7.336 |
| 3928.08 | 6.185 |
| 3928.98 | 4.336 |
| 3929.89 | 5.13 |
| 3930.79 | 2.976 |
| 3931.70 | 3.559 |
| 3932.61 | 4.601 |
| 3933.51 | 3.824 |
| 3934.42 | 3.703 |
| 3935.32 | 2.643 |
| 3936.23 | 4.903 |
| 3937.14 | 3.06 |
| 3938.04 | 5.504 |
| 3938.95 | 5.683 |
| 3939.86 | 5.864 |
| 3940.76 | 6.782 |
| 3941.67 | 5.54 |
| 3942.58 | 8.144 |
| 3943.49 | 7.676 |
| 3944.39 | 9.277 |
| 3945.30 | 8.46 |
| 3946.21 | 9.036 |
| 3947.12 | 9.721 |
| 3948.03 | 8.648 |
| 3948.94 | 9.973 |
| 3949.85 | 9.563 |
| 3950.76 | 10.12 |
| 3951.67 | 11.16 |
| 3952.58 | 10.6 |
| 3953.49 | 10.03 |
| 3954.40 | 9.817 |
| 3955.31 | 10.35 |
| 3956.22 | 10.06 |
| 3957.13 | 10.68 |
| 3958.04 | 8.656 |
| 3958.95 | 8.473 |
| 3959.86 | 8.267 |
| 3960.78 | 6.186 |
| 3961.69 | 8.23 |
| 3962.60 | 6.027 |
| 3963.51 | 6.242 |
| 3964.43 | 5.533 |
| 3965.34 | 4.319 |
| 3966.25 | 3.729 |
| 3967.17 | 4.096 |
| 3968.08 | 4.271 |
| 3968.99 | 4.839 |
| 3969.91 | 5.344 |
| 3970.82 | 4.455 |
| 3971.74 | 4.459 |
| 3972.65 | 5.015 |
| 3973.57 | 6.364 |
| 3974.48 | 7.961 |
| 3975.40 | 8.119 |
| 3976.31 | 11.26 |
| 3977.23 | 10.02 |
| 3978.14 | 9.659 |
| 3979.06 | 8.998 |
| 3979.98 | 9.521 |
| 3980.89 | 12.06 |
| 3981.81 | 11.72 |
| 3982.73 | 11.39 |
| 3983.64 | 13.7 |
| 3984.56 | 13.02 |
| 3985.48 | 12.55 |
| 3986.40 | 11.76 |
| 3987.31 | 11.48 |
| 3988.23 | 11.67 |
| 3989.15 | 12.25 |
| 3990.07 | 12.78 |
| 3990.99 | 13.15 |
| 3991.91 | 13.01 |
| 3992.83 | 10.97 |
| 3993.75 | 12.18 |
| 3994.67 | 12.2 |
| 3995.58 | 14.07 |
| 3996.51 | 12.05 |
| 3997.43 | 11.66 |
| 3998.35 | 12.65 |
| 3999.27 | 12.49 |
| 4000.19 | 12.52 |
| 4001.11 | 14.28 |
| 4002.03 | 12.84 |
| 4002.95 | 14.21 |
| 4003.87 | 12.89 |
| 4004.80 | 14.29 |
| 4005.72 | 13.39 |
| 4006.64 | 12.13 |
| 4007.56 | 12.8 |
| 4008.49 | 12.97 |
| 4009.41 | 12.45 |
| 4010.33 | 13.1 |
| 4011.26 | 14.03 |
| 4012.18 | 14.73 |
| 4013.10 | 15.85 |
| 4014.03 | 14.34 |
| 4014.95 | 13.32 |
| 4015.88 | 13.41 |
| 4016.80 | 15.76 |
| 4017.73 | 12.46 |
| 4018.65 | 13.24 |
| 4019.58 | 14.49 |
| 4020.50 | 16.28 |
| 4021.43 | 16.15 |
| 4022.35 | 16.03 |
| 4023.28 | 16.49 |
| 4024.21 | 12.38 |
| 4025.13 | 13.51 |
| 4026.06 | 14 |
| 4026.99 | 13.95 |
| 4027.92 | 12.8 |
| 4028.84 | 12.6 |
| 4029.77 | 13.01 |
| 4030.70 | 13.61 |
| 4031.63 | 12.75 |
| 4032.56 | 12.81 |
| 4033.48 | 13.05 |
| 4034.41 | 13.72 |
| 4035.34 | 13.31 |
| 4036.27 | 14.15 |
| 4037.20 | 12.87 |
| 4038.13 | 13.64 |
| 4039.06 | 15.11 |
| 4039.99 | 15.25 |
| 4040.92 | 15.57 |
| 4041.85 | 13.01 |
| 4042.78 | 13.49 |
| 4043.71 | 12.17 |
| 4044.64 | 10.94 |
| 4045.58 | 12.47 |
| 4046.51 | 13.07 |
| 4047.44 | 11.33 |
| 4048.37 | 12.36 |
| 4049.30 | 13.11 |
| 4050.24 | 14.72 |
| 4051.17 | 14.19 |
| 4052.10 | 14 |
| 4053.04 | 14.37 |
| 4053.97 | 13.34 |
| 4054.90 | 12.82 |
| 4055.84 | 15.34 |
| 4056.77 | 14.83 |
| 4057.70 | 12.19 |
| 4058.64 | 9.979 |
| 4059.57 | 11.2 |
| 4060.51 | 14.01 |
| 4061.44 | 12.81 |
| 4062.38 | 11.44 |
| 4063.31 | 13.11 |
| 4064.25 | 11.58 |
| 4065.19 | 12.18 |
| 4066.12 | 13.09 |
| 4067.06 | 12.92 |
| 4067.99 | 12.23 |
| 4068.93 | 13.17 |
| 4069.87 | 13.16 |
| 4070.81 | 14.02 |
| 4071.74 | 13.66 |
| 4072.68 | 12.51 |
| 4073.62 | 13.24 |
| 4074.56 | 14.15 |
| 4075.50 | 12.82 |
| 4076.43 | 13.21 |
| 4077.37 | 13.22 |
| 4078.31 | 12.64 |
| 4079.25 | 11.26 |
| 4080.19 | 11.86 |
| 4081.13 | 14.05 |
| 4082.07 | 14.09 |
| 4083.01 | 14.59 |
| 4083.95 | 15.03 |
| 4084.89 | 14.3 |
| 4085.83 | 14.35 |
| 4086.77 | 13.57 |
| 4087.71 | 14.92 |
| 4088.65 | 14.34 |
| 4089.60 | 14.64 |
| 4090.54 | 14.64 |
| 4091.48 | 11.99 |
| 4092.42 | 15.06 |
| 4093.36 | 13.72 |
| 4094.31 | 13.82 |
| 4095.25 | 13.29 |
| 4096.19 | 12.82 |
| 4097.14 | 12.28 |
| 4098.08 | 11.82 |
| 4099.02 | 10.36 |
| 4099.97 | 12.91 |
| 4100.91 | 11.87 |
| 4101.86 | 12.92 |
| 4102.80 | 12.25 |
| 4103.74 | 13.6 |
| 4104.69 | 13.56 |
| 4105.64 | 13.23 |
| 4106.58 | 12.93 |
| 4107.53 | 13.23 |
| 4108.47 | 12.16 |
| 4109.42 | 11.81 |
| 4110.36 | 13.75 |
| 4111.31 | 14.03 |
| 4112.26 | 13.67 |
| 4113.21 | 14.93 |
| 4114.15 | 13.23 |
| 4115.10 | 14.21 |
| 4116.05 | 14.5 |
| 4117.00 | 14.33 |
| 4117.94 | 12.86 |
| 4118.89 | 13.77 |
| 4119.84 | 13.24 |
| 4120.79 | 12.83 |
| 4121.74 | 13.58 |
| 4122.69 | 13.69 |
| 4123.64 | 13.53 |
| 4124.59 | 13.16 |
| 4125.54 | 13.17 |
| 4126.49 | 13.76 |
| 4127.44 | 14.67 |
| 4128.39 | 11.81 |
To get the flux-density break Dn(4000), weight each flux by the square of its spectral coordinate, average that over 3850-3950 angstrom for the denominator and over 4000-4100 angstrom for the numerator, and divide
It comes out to 2.0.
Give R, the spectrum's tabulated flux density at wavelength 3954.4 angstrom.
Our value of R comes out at 9.817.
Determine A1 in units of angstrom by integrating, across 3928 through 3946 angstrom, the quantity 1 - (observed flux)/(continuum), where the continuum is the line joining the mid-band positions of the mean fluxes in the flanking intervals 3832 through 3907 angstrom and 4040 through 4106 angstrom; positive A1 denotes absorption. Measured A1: 7.1 angstrom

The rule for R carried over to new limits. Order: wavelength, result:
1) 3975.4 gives 8.119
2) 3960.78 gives 6.186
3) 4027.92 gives 12.8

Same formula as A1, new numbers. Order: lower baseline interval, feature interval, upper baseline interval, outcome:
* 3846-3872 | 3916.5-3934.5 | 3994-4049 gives 4.8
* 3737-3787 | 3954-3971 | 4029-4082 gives 6.7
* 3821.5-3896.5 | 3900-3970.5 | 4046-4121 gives 7.9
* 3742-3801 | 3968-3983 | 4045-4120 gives 4.4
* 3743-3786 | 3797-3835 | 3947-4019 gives 7.4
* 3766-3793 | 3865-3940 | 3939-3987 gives 9.3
